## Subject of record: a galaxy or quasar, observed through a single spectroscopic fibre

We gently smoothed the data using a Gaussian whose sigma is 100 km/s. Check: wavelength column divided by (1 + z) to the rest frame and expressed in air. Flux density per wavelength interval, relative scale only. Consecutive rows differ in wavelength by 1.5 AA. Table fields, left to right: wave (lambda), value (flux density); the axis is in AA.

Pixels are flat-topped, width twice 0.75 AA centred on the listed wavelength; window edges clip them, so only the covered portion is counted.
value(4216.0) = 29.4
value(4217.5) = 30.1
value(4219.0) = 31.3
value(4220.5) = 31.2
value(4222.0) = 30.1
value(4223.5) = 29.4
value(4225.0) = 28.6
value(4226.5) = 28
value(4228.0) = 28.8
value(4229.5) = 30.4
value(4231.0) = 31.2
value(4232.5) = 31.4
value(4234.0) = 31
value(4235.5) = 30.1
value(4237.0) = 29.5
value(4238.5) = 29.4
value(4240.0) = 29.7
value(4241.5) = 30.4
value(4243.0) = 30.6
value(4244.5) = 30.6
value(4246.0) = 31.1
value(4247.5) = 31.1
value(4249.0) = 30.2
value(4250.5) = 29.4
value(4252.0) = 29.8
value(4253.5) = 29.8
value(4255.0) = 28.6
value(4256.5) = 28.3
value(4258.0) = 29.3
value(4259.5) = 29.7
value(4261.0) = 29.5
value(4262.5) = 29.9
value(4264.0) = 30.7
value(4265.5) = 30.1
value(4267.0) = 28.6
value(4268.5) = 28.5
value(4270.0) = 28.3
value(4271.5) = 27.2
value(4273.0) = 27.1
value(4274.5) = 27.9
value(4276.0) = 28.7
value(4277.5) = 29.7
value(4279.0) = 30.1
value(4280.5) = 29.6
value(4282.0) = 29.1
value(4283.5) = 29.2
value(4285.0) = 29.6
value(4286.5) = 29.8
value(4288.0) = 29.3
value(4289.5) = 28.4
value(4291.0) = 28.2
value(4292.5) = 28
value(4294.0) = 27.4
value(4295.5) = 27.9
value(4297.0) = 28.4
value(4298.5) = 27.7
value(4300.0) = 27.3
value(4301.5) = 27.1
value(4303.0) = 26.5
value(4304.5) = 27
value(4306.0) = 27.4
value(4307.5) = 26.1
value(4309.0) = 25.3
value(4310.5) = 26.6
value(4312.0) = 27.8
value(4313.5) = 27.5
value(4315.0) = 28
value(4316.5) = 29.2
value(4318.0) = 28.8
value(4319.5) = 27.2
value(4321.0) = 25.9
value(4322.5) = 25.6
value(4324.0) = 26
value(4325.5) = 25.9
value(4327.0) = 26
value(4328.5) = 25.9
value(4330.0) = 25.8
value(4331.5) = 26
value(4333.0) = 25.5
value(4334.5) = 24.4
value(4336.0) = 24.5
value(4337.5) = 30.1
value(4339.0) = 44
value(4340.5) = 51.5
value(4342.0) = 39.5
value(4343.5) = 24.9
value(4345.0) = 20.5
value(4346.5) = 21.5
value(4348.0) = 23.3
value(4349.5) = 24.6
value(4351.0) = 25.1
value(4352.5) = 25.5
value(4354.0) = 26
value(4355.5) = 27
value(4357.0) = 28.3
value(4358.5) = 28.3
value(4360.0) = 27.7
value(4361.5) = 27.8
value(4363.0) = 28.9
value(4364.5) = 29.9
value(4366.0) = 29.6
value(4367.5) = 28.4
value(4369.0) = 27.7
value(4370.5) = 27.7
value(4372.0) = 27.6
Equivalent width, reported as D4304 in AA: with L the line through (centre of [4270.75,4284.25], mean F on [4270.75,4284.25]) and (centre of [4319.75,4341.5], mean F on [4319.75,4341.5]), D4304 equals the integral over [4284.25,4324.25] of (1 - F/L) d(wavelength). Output 1.9 AA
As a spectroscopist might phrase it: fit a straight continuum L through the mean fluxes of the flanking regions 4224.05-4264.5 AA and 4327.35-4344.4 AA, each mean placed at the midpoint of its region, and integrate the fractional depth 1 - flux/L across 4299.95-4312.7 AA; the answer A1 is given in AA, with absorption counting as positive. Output 1.6 AA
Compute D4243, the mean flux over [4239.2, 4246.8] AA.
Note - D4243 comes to 30.5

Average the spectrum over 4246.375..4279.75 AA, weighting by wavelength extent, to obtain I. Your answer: 29.2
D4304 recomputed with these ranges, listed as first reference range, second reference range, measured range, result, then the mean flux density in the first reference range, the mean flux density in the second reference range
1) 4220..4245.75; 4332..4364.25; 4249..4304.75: 1.4 AA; 30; 28.5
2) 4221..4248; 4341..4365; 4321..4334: 0.9 AA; 30.1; 27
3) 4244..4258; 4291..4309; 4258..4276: 0.1 AA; 29.8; 27.3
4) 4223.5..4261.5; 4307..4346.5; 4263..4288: 0.2 AA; 29.9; 28.3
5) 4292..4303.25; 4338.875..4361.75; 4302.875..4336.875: 1.9 AA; 27.6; 28.7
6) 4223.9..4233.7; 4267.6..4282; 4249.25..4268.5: -0.3 AA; 29.8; 28.6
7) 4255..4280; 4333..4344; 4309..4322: 1.9 AA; 29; 33.8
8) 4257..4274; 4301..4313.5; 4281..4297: -0.6 AA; 29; 26.8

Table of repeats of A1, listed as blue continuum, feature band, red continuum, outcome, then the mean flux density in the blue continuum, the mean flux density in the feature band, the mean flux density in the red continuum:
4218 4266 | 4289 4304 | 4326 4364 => 0.7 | 30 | 27.7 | 28.1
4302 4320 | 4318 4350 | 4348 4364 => -1.2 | 27.3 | 28.1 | 26.8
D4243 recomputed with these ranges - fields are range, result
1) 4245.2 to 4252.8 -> 30.3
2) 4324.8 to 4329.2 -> 25.9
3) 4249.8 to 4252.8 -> 29.6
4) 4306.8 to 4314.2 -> 26.7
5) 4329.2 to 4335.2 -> 25.4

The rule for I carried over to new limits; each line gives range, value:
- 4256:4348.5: 28.3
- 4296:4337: 26.7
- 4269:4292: 28.8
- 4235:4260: 29.9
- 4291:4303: 27.6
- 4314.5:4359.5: 27.8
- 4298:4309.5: 26.8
